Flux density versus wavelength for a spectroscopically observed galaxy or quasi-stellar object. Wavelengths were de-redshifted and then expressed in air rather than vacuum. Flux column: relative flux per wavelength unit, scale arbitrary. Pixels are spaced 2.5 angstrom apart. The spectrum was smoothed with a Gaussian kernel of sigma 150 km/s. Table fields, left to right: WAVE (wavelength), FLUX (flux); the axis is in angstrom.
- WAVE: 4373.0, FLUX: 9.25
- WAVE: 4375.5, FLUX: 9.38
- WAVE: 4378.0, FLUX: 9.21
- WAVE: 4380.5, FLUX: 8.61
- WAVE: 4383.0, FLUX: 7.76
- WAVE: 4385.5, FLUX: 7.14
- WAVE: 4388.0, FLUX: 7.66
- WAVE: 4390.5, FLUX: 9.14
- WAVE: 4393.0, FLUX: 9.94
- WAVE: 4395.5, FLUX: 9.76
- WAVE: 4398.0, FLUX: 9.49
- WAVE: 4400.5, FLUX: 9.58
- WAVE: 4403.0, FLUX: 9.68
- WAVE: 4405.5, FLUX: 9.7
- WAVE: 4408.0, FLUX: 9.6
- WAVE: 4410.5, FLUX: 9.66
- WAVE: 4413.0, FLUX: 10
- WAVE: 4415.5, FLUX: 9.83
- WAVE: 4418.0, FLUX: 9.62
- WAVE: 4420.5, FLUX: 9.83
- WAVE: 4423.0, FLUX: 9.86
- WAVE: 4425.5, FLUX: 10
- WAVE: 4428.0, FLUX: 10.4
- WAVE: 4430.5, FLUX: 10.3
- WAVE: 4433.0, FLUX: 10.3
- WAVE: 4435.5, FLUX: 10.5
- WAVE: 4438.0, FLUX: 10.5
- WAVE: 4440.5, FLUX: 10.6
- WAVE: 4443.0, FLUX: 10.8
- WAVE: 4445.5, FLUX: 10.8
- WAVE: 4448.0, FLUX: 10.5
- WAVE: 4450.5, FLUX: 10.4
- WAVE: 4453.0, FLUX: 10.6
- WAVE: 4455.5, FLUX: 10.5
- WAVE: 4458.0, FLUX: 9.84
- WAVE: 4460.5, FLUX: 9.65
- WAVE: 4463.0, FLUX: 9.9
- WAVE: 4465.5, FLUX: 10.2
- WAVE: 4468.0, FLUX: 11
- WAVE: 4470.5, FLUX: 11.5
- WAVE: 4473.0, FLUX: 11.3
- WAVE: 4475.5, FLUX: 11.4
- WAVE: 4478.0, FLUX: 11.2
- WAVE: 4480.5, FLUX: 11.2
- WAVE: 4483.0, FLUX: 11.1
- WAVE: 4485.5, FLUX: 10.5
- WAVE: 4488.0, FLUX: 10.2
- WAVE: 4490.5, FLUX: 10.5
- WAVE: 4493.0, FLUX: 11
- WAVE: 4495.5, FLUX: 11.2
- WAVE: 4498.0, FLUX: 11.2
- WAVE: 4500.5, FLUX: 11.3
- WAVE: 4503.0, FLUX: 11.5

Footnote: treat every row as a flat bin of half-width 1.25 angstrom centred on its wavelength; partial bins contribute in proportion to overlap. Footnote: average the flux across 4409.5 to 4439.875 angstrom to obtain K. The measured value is 10.1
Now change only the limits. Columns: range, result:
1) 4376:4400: 8.79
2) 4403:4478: 10.3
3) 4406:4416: 9.76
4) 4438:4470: 10.4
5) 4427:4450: 10.5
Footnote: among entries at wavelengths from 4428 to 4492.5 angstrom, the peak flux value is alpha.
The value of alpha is 11.5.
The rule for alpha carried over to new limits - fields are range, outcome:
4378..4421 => 10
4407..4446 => 10.8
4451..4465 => 10.6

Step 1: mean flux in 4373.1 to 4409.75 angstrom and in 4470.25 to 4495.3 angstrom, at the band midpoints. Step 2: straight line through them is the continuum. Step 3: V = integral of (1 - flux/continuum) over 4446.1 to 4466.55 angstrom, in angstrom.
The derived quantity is 0.4 angstrom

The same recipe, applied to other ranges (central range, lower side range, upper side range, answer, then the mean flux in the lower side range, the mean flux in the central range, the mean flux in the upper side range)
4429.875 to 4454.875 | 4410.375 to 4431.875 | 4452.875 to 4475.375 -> -0.70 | 9.96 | 10.5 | 10.5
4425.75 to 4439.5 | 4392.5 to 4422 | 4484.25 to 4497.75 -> -0.48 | 9.72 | 10.4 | 10.7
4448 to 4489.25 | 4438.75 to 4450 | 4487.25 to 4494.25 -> -0.12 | 10.6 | 10.7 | 10.6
